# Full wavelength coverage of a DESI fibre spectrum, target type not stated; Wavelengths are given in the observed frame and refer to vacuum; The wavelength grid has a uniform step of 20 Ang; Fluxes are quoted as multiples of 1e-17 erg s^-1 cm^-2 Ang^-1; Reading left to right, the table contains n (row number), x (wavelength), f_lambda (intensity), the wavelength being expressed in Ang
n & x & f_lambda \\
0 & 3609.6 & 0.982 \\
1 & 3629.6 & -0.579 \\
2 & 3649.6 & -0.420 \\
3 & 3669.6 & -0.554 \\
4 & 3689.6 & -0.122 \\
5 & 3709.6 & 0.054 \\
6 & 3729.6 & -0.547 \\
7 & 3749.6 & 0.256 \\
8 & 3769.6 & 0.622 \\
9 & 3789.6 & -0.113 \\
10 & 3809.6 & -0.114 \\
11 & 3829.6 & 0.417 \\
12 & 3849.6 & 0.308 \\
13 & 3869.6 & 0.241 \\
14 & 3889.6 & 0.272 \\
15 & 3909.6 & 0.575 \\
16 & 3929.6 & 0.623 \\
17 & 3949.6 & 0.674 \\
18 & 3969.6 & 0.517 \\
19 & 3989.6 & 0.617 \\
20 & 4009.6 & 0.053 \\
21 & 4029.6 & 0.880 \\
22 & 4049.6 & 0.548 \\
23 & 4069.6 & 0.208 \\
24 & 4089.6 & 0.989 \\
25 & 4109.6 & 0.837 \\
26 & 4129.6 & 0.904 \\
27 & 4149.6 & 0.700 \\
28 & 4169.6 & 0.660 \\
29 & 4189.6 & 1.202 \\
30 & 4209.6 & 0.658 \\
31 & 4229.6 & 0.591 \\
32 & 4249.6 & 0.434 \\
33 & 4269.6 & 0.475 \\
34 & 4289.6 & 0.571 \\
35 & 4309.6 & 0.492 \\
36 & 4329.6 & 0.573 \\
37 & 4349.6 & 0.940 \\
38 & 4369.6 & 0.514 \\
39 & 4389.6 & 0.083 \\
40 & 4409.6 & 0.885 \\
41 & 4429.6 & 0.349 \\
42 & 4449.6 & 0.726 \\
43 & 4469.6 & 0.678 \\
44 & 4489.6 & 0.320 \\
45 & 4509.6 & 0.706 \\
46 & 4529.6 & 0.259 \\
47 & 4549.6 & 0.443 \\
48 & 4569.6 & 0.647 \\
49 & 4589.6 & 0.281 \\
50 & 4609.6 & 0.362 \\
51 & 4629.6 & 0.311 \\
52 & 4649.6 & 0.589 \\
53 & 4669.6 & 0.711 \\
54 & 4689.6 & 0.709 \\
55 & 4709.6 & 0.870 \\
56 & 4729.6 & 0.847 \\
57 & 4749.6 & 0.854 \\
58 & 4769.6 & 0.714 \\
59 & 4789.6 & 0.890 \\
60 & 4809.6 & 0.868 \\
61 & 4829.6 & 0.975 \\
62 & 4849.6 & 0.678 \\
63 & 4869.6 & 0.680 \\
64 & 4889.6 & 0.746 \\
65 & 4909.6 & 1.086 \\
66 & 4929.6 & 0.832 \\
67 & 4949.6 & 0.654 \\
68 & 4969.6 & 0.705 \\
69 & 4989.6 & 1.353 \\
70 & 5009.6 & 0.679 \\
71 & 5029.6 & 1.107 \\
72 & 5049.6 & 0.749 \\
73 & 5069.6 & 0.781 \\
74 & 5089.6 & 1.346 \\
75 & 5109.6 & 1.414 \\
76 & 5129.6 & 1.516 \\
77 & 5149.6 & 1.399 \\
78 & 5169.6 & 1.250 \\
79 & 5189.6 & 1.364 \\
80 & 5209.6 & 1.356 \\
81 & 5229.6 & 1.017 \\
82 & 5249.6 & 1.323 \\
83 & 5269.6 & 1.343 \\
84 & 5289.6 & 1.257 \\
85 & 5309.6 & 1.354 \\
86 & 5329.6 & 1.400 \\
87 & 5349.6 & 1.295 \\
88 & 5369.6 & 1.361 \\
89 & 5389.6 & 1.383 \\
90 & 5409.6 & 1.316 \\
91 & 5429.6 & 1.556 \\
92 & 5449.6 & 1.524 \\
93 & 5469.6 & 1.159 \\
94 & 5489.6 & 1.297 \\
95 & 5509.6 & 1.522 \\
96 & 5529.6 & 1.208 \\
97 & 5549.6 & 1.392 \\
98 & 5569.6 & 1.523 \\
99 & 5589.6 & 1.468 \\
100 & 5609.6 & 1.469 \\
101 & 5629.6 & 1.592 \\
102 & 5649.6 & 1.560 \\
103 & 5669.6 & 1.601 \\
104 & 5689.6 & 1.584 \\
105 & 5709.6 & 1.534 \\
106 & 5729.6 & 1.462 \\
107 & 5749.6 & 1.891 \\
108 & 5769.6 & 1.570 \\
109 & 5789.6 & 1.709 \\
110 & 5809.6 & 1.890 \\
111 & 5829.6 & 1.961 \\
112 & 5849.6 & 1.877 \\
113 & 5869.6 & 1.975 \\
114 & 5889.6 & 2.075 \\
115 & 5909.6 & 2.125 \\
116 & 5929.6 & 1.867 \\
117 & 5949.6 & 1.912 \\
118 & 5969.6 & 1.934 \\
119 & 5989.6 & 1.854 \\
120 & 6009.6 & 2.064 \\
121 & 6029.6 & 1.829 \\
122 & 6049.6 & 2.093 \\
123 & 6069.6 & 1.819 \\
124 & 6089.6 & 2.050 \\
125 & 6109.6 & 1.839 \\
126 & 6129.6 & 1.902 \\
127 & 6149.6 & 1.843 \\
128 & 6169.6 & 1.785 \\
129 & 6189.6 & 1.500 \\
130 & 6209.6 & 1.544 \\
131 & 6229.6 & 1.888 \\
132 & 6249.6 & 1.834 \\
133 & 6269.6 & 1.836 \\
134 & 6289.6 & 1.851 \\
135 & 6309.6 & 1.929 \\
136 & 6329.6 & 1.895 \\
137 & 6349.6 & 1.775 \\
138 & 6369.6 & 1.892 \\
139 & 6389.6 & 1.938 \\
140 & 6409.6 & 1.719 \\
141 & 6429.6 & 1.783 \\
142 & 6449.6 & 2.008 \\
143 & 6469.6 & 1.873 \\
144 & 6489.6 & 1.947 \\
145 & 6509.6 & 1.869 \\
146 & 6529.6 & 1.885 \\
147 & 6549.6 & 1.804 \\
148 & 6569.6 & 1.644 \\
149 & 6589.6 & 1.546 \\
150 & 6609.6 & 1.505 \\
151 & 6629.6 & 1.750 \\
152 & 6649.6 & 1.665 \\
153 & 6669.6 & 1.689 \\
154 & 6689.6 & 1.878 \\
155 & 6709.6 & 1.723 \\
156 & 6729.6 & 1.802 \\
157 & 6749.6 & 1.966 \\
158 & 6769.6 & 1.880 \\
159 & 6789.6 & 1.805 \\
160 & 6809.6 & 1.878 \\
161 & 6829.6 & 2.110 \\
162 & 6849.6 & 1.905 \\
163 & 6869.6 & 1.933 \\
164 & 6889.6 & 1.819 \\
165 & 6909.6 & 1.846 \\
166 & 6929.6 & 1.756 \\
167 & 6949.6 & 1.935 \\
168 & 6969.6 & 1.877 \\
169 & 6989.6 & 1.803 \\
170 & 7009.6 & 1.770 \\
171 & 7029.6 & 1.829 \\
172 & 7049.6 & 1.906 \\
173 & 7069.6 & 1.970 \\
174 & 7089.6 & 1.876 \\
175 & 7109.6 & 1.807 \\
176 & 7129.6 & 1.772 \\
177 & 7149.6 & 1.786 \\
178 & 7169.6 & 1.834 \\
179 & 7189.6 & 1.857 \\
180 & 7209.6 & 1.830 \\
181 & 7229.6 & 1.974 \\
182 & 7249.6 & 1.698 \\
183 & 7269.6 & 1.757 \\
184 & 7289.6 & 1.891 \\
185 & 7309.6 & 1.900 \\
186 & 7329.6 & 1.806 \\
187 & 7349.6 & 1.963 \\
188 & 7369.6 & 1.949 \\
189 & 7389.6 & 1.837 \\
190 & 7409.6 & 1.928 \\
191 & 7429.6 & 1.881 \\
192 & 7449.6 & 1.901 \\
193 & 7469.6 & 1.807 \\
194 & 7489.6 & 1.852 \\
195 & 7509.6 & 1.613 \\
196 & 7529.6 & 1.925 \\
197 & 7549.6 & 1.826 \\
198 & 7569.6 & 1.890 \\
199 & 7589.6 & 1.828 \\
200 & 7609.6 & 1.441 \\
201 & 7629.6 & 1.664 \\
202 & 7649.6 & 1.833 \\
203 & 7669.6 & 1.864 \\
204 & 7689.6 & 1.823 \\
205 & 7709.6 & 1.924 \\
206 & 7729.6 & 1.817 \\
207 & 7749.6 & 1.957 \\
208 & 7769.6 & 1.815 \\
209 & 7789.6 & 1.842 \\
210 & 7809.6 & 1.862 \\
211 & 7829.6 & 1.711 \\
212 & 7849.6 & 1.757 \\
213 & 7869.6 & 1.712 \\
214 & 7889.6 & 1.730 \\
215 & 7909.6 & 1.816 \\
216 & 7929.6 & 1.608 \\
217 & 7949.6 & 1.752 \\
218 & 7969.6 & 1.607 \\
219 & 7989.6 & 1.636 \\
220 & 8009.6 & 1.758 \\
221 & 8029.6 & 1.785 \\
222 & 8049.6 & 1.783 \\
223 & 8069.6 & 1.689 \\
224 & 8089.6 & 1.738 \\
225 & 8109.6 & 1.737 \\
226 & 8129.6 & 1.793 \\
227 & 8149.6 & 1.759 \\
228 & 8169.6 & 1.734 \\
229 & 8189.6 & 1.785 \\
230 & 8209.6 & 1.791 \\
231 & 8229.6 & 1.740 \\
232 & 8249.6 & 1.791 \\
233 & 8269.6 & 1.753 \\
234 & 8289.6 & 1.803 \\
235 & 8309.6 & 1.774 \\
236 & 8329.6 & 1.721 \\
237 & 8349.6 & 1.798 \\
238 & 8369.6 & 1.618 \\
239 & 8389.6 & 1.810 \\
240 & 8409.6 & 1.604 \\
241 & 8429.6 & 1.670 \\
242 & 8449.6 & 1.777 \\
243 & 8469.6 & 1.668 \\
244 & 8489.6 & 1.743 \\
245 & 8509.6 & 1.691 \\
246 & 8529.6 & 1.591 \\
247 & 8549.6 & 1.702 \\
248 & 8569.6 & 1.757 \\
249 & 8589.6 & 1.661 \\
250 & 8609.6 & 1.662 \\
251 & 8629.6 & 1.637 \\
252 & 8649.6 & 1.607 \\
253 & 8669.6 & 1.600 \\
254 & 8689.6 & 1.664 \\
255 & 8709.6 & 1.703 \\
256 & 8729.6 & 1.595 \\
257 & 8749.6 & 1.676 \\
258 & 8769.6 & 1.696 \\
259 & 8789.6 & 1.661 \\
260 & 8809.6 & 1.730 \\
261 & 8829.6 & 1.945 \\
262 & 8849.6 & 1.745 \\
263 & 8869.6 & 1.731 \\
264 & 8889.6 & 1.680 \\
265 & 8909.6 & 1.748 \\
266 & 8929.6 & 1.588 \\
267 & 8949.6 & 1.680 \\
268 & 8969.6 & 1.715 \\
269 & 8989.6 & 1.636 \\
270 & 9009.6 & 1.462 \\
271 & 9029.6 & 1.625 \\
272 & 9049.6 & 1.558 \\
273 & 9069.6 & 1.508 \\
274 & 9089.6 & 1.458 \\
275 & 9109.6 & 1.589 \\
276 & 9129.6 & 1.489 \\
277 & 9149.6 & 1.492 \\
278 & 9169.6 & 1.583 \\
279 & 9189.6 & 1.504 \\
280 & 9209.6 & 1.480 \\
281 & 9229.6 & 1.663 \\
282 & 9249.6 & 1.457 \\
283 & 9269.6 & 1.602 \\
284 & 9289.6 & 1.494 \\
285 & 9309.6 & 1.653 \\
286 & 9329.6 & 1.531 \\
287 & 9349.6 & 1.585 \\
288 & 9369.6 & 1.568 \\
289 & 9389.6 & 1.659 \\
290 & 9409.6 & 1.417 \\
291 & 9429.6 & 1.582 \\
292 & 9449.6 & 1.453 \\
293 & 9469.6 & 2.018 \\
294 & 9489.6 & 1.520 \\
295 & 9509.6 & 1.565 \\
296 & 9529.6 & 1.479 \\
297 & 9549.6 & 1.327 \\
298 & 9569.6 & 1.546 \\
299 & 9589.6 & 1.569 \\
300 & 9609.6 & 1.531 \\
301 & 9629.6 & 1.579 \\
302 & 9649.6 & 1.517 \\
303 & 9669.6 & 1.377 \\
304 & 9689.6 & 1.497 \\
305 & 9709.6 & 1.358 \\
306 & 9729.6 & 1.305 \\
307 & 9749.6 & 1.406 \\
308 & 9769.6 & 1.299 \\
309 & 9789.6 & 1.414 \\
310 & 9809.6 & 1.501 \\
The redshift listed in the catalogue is 0.275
